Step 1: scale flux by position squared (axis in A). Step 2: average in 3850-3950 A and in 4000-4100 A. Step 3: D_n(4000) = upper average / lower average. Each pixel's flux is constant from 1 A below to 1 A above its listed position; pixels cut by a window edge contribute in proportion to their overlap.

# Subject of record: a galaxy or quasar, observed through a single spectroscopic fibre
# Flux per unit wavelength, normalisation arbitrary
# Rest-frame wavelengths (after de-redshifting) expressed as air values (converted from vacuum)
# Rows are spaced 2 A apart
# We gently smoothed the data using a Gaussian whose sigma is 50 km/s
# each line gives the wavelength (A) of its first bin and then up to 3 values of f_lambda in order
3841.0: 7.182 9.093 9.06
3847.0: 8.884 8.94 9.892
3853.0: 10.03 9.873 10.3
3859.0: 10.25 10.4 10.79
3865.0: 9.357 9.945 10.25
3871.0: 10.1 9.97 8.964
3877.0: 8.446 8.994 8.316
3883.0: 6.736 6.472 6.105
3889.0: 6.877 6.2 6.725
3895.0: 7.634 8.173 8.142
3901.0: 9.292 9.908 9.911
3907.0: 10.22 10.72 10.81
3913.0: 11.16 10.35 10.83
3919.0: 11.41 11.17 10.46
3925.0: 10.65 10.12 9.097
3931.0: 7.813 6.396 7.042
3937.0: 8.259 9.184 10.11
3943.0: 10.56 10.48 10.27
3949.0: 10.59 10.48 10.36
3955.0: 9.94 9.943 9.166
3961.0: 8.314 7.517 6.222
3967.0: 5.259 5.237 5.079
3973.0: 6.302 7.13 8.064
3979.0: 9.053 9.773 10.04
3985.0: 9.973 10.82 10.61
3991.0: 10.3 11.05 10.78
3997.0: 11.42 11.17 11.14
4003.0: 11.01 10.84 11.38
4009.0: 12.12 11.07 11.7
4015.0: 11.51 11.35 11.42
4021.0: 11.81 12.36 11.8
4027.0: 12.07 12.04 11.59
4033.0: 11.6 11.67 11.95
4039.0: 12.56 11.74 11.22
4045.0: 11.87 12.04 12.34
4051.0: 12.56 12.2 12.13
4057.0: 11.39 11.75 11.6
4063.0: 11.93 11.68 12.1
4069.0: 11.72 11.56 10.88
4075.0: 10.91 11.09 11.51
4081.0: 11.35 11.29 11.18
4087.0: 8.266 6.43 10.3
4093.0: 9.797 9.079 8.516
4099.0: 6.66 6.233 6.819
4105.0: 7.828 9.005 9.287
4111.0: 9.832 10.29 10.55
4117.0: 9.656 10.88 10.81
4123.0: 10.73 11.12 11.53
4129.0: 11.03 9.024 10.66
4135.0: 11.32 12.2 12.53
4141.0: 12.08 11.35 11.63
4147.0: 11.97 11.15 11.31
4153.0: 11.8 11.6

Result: 1.3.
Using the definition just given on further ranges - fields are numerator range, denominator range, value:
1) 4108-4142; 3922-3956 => 1.24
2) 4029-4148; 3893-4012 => 1.21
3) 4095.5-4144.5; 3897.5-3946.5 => 1.13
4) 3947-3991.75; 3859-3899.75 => 1.07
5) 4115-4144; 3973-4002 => 1.19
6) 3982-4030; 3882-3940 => 1.33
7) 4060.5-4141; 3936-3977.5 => 1.30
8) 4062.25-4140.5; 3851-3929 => 1.21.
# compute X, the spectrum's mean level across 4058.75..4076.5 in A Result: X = 11.5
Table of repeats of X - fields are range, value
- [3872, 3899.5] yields 7.69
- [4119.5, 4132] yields 10.7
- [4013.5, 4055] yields 11.9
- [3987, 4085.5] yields 11.6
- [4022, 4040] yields 12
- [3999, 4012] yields 11.3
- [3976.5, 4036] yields 11.1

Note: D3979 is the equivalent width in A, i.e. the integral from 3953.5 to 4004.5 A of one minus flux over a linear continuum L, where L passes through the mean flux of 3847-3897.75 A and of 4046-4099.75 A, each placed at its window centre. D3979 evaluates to 4.4 A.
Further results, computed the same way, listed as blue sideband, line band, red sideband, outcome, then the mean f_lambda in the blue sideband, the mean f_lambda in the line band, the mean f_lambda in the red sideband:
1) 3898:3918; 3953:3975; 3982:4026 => 6.75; 10.1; 7.43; 11.2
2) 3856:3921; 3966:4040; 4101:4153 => -4.11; 9.21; 10.4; 10.5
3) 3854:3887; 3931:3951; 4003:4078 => 2.07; 9.23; 9.2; 11.7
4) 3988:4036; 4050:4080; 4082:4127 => -4.22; 11.4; 11.7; 9.35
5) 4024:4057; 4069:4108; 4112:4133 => 5.94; 11.9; 9.46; 10.6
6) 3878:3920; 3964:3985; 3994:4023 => 6.46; 8.81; 7.35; 11.4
